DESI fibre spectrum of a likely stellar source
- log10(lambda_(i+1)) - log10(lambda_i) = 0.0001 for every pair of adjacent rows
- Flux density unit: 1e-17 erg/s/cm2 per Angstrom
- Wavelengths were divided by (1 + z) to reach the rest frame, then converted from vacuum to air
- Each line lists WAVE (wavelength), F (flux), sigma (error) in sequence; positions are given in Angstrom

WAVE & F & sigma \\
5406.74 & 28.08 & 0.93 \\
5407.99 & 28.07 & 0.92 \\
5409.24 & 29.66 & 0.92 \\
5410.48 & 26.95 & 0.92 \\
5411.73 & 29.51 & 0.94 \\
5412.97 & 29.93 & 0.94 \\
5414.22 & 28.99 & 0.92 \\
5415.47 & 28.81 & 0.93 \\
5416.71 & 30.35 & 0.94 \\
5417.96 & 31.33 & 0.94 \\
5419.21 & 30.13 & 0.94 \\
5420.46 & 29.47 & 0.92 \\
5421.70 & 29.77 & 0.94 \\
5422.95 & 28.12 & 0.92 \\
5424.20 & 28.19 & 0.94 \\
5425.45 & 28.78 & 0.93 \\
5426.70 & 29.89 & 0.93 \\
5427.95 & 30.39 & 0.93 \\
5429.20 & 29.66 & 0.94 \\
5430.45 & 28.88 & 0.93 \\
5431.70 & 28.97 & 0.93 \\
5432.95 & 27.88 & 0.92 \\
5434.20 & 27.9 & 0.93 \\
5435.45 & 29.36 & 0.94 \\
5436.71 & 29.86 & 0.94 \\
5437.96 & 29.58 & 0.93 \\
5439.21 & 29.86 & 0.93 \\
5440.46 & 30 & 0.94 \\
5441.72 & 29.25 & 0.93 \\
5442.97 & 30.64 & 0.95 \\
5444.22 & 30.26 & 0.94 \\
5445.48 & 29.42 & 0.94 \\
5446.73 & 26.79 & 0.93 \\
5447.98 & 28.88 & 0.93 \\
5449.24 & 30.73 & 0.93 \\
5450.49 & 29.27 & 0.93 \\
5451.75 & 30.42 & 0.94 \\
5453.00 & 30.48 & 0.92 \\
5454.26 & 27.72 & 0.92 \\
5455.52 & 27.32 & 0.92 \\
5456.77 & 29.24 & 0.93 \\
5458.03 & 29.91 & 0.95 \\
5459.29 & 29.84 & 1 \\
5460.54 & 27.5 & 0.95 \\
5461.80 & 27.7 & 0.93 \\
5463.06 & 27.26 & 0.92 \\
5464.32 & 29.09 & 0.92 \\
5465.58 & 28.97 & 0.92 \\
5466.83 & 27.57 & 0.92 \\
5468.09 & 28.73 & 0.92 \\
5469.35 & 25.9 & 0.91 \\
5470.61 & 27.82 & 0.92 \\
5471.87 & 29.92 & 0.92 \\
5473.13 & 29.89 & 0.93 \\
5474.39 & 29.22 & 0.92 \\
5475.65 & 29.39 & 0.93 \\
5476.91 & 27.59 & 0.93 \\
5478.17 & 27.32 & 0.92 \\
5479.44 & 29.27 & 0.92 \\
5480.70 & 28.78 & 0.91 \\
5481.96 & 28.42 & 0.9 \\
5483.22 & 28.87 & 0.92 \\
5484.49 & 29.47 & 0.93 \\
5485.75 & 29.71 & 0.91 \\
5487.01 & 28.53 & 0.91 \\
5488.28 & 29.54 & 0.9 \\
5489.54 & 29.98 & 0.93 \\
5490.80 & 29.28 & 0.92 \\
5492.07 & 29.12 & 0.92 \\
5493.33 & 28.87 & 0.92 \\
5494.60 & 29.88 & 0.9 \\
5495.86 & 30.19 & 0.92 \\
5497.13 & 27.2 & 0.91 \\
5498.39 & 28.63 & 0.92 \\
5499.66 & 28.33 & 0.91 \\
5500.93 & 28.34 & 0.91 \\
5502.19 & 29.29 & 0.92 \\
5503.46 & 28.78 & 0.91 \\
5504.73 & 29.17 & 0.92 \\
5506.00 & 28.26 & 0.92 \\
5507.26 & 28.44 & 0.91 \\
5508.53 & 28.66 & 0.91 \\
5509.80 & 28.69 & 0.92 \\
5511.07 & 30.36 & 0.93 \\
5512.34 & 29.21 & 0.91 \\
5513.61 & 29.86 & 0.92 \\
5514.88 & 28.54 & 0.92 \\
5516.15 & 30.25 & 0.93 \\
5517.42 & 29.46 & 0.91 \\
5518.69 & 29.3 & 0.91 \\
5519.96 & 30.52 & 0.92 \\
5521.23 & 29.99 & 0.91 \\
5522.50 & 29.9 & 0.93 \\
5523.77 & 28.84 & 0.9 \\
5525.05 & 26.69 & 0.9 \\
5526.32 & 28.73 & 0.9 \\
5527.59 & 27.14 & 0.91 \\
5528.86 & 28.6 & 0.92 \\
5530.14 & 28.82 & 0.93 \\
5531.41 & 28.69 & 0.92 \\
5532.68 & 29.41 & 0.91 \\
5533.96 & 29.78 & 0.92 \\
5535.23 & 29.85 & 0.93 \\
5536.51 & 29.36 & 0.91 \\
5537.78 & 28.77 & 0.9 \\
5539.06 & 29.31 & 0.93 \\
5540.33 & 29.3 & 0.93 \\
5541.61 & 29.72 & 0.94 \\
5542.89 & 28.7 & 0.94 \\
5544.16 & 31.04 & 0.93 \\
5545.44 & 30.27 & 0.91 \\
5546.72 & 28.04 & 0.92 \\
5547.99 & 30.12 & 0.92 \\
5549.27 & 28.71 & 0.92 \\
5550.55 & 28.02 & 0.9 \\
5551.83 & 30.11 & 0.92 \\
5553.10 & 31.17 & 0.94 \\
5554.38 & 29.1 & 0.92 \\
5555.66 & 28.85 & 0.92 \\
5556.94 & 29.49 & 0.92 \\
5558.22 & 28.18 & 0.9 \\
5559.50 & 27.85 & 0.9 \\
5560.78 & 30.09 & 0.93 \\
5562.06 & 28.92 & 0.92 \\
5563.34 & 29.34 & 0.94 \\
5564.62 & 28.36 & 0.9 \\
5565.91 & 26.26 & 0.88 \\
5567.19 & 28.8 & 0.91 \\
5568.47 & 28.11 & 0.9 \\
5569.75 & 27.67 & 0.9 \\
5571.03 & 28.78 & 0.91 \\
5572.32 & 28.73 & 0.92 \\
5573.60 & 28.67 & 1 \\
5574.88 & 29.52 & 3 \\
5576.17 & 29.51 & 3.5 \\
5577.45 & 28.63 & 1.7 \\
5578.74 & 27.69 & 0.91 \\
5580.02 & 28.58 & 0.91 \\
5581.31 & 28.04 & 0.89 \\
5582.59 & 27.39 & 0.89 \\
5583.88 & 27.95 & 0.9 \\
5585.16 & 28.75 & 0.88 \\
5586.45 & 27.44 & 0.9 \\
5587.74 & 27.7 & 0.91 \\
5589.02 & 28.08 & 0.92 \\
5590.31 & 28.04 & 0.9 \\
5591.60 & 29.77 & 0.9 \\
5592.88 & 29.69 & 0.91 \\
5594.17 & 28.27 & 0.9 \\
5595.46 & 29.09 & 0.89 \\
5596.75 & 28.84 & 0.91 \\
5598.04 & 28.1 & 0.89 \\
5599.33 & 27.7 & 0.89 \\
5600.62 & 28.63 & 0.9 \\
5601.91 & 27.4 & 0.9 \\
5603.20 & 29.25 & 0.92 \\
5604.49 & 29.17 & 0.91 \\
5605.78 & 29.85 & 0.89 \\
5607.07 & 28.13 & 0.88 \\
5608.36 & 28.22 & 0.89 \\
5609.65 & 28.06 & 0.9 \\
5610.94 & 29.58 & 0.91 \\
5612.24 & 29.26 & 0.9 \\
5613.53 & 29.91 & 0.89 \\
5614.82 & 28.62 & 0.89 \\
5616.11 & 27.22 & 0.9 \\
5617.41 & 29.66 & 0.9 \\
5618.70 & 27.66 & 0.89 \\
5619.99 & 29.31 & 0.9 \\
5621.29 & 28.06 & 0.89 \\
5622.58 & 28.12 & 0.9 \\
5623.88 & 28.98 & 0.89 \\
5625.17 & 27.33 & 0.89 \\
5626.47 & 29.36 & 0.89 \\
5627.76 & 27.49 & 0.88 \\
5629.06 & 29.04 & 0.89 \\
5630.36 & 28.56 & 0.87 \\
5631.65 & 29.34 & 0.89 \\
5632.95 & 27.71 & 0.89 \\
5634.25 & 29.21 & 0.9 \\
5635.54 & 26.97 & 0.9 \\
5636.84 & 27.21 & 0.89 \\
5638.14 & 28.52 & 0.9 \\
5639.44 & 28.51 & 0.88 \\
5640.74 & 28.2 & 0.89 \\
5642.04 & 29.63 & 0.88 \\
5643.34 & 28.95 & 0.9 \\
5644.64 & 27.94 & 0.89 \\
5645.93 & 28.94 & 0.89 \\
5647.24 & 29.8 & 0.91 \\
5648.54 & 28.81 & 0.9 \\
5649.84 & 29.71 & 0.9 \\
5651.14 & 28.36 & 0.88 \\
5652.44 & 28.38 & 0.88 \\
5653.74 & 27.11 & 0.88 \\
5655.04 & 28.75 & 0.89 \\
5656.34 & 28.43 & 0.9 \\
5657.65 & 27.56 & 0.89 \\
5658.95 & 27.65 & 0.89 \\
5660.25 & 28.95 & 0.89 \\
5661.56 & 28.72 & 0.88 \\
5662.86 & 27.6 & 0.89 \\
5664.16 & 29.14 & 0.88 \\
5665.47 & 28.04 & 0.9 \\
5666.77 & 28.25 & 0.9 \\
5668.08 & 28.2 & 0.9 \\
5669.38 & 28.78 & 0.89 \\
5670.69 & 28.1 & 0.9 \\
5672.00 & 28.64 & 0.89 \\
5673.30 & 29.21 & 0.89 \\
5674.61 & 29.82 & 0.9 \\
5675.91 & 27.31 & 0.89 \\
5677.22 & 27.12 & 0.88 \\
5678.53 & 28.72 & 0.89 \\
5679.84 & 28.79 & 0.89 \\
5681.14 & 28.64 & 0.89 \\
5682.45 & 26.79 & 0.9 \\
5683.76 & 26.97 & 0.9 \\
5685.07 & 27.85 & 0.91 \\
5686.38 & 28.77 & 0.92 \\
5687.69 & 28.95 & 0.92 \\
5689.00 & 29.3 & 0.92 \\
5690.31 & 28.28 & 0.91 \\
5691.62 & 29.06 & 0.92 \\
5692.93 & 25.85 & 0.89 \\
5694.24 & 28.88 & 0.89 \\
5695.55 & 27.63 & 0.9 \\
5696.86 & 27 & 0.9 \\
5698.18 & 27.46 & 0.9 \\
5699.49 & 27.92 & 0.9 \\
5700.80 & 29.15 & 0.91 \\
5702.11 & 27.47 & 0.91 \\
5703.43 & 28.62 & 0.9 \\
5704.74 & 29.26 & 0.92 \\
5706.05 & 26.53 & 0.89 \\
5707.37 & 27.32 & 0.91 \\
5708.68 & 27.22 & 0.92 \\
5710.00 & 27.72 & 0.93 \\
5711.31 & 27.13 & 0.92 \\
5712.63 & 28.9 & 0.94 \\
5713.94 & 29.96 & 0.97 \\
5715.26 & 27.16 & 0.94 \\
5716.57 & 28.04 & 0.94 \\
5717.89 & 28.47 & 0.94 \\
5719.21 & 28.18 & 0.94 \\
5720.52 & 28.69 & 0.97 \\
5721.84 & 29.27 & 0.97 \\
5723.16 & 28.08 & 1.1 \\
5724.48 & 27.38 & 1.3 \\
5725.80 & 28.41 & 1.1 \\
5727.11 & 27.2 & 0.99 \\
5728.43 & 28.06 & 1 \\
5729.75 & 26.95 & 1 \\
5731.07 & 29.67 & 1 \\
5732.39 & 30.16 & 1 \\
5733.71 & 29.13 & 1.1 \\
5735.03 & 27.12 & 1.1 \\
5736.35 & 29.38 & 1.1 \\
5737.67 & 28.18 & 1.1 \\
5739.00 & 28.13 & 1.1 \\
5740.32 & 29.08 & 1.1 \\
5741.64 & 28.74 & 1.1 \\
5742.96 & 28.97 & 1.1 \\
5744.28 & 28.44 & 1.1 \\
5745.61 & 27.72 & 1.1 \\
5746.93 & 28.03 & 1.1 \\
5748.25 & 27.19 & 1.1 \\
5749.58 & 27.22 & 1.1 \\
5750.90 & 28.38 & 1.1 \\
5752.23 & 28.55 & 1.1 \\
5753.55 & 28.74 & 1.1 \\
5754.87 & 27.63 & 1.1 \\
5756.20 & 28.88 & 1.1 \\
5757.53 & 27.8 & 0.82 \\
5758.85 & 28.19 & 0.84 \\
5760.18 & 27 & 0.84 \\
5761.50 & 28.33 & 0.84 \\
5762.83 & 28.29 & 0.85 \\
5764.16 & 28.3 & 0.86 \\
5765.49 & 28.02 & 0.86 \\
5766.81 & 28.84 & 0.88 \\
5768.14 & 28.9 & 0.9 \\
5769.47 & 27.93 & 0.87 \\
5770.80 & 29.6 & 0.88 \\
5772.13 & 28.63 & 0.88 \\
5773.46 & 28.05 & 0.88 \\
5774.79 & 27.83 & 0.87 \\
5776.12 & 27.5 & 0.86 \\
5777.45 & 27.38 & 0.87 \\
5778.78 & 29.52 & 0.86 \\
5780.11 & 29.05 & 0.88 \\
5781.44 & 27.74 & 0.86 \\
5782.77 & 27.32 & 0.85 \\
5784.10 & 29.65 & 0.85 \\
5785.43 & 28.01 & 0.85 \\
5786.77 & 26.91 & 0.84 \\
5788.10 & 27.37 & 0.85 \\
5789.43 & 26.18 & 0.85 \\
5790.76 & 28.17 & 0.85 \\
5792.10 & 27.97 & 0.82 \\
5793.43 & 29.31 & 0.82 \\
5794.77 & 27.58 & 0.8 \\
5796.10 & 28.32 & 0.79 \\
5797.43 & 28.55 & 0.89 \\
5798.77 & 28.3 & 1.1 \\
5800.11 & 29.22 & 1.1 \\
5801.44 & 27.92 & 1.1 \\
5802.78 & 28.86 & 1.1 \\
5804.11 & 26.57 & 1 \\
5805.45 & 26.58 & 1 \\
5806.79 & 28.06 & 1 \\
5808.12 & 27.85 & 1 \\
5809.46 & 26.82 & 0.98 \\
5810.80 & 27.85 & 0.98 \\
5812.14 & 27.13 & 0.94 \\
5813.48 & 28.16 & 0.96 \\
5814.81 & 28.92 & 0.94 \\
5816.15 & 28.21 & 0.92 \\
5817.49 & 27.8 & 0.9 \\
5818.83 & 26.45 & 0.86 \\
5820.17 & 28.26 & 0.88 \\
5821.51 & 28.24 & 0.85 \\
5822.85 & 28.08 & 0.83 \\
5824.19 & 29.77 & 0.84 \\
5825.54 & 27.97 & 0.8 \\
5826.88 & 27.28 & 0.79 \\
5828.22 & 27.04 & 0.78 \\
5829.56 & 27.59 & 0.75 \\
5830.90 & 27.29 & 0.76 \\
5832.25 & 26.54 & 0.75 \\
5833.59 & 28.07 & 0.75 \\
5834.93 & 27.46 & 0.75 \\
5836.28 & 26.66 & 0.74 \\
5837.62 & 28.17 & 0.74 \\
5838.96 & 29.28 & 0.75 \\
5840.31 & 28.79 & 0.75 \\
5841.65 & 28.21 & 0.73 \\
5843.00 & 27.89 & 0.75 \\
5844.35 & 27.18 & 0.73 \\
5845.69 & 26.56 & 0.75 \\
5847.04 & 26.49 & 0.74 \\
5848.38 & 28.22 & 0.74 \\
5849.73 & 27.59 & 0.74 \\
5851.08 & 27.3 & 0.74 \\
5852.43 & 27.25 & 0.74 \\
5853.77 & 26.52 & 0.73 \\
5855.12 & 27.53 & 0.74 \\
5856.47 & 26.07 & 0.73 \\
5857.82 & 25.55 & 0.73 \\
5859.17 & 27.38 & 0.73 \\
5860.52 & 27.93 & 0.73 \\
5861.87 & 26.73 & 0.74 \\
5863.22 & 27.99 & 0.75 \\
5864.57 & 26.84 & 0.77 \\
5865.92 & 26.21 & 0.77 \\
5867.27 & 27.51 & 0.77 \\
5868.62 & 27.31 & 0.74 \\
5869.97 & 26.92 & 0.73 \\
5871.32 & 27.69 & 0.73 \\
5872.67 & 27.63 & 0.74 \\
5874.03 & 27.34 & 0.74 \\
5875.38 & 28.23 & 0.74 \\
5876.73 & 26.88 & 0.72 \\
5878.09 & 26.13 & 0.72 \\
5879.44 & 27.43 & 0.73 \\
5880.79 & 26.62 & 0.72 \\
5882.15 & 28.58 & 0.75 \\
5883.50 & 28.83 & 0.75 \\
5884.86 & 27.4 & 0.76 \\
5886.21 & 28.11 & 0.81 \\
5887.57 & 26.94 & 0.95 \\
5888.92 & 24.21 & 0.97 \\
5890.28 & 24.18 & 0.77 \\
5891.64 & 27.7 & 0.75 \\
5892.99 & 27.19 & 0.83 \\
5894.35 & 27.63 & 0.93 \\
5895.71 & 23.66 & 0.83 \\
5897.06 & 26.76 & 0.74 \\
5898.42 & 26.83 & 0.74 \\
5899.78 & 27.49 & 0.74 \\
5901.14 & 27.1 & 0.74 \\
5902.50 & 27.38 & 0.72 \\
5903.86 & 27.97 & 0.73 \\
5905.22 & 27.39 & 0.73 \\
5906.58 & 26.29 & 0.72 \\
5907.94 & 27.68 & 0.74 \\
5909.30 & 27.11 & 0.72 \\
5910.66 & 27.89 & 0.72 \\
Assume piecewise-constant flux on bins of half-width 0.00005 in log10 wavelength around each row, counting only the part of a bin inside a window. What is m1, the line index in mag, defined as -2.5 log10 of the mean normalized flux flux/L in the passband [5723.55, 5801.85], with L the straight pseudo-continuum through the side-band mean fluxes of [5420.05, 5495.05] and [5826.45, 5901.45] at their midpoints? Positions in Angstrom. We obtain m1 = -0.02 mag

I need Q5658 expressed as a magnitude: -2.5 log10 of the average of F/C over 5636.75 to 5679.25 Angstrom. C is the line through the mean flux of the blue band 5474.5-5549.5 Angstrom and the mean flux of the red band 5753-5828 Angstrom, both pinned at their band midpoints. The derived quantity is 0.003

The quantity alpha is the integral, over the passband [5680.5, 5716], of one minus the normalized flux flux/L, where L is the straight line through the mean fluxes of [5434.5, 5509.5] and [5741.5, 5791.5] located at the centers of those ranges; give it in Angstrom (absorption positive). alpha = 0.4 Angstrom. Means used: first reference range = 28.9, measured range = 28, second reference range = 28.1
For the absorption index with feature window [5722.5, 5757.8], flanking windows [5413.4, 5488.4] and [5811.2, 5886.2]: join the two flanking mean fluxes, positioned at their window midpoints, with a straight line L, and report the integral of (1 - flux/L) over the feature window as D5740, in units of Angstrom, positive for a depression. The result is -0.4 Angstrom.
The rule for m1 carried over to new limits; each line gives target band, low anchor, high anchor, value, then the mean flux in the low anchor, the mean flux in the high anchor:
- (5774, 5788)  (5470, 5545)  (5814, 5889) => -0.010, 29.1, 27.5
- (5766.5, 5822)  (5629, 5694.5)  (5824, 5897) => -0.016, 28.4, 27.2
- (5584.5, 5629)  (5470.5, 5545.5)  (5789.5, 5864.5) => 0.003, 29.1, 27.7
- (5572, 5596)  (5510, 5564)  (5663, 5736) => 0.017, 29.2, 28.2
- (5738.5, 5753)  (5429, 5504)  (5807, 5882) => -0.015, 28.9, 27.5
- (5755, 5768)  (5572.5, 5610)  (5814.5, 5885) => -0.013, 28.5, 27.5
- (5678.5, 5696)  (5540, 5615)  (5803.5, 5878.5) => 0.002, 28.8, 27.5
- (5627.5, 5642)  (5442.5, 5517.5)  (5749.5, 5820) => 0.007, 28.9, 28.1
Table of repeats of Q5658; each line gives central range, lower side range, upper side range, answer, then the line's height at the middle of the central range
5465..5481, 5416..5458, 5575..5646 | 0.03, 29.2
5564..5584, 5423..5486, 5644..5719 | 0.01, 28.6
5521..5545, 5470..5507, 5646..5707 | -0.01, 28.8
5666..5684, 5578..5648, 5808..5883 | 0.00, 28.2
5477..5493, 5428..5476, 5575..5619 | 0.00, 28.9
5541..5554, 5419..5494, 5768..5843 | -0.03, 28.7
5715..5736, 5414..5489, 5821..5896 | -0.02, 27.9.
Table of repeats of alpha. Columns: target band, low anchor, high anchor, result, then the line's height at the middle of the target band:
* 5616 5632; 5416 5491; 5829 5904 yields -0.12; 28.3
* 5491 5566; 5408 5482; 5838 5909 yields -1.11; 28.7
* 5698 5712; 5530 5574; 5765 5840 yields 0.29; 28.4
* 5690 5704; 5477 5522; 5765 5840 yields 0.22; 28.4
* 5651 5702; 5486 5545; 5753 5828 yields 0.54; 28.5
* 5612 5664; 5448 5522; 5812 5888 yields -0.24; 28.4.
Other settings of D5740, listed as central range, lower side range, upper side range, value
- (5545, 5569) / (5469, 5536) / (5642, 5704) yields -0.1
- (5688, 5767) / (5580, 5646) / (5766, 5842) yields 0.0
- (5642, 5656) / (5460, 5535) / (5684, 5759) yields -0.2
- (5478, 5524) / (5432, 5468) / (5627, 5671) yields -0.4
